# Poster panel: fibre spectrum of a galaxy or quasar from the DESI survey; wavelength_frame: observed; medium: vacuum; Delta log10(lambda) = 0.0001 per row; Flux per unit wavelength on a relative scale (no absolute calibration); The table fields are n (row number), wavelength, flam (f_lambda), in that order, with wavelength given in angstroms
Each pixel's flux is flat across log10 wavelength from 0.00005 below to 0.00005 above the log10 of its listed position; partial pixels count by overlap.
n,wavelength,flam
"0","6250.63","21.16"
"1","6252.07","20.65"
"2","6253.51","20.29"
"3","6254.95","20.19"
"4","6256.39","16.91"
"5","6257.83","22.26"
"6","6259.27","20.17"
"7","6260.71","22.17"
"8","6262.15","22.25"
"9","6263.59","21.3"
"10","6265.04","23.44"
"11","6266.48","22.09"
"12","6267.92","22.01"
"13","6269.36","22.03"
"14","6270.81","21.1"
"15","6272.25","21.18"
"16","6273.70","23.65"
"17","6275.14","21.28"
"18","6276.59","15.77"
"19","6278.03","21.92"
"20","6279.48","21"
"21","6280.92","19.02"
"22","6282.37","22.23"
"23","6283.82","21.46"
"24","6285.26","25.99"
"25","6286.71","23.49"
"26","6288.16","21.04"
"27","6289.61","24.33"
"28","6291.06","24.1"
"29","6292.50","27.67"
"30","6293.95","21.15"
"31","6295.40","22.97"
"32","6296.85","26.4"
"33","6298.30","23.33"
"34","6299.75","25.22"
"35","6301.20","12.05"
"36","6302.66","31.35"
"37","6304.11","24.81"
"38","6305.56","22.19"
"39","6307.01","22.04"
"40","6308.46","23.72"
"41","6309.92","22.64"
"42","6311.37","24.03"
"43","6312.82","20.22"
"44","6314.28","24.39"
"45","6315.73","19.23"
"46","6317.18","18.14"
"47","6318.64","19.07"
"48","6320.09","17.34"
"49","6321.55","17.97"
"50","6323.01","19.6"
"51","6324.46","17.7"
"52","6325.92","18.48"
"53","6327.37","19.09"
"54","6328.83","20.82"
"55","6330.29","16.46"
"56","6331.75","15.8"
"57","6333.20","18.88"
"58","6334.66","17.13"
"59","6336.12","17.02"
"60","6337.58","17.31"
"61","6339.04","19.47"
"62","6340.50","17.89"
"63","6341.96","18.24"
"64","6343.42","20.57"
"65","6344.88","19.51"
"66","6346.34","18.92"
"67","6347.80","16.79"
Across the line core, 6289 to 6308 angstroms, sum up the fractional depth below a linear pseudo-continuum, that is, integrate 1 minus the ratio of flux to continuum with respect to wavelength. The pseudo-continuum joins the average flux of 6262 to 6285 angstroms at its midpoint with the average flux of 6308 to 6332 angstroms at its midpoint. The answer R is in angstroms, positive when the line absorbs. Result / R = -2.92 angstroms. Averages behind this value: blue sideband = 21.4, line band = 23.7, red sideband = 19.7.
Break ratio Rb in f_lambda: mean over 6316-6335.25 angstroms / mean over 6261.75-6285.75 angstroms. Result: 0.84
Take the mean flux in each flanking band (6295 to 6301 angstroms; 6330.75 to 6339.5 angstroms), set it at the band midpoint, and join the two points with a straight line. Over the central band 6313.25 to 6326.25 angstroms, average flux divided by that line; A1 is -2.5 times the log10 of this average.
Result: 0.05 mag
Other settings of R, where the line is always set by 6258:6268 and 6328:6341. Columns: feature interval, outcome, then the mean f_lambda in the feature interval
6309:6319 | -1.14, 21.2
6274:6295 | -1.55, 22.2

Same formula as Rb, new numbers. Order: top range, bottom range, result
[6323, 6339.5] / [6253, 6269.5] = 0.85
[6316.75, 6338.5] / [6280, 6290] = 0.81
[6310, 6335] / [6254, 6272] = 0.90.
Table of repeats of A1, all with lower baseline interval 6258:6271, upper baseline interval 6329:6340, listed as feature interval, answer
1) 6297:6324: -0.13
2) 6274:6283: 0.04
